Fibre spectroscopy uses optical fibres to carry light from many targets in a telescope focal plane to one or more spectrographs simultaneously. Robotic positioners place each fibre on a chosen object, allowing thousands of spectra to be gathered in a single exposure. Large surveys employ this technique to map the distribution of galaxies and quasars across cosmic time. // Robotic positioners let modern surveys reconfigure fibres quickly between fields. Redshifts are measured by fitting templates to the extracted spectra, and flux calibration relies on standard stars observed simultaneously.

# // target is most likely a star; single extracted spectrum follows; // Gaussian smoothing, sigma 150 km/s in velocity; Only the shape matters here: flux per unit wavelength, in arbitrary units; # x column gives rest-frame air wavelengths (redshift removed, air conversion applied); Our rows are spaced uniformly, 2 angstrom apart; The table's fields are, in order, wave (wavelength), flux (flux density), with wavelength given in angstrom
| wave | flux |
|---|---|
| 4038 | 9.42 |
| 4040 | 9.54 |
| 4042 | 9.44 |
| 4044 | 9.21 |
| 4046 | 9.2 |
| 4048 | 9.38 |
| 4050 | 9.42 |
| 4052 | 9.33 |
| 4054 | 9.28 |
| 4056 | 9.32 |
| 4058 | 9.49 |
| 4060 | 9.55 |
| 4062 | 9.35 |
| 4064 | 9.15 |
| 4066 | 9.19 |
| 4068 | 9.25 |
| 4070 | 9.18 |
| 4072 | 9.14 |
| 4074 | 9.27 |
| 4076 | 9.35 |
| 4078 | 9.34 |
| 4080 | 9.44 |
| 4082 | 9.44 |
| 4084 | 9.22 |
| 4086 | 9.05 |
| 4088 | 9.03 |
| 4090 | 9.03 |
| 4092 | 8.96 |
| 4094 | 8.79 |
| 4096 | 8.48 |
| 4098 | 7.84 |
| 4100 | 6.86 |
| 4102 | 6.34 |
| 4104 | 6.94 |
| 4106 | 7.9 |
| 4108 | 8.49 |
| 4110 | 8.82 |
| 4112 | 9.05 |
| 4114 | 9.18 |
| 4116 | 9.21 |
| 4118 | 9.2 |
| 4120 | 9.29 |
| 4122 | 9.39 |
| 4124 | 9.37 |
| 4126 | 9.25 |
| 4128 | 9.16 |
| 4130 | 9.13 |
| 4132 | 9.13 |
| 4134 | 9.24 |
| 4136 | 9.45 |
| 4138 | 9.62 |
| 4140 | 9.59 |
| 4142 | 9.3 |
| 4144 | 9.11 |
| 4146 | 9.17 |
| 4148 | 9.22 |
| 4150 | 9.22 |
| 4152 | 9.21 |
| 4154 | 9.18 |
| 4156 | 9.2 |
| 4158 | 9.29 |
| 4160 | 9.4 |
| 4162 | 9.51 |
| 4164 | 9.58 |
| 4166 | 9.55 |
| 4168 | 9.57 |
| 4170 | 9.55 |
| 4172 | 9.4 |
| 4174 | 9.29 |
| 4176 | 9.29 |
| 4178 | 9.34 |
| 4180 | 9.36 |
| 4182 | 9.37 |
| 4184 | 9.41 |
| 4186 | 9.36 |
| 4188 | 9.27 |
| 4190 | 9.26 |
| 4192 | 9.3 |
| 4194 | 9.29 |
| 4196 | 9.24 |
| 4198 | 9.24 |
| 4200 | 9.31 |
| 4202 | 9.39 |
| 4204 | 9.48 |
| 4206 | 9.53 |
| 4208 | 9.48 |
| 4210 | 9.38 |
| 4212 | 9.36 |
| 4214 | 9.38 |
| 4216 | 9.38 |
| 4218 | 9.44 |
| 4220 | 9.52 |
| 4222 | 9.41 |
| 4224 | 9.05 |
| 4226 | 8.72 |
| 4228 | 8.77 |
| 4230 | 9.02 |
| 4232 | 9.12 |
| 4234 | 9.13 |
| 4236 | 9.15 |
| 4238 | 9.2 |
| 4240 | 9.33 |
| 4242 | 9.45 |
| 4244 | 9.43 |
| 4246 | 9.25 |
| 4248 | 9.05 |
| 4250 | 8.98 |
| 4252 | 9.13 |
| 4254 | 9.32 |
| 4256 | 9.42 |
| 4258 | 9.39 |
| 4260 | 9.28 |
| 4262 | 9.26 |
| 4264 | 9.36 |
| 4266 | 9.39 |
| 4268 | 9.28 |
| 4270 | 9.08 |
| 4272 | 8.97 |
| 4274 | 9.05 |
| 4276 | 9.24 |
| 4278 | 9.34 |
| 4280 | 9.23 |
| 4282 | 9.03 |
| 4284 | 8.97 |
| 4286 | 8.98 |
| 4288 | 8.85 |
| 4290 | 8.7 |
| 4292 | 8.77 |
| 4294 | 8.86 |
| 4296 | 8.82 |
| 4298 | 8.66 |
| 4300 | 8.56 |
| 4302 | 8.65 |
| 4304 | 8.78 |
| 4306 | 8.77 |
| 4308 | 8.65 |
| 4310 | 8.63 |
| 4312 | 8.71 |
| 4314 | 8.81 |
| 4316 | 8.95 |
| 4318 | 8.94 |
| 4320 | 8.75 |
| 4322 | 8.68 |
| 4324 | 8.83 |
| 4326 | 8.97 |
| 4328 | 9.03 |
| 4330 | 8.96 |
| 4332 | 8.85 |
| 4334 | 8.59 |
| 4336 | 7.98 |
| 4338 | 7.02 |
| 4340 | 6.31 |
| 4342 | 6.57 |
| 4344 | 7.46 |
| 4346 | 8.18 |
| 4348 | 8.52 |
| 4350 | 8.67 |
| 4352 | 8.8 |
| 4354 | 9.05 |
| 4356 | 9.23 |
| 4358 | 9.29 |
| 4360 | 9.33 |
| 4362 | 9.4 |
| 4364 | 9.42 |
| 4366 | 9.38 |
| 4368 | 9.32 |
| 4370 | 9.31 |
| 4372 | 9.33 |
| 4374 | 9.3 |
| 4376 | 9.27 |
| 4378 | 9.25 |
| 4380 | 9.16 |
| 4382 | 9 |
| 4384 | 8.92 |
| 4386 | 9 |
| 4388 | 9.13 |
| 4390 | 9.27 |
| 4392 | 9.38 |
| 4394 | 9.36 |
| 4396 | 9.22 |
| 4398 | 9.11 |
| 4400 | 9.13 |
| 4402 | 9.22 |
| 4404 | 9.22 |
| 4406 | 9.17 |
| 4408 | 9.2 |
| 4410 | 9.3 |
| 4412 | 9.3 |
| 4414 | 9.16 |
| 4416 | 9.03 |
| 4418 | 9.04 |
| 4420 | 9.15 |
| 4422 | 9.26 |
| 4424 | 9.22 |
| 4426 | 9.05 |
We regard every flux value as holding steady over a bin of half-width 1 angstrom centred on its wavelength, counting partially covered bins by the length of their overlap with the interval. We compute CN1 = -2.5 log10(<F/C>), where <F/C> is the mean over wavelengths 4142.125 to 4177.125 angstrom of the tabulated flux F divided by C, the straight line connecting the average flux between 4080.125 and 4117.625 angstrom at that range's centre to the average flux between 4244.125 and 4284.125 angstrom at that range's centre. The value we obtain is -0.068 mag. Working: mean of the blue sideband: 8.51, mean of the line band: 9.34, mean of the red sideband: 9.21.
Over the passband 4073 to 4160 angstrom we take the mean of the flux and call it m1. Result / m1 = 8.95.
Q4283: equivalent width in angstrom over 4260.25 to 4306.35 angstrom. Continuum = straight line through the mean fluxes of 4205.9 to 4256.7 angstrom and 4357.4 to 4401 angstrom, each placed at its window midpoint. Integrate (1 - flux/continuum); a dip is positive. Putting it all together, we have 1.2 angstrom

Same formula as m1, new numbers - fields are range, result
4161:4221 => 9.39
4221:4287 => 9.18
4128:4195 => 9.34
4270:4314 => 8.87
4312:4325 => 8.82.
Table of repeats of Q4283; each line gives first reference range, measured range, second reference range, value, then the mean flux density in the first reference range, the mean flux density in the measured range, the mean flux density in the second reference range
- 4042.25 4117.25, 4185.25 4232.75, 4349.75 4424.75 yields -1.31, 8.91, 9.28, 9.2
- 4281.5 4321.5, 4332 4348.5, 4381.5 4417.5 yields 2.42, 8.79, 7.63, 9.17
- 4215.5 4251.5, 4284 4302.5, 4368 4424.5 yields 0.83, 9.19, 8.78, 9.2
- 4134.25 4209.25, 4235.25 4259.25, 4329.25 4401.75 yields -0.29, 9.36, 9.26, 8.82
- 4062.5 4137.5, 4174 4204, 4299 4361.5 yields -1.95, 8.89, 9.32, 8.54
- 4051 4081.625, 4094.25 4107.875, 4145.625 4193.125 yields 2.61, 9.31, 7.54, 9.35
